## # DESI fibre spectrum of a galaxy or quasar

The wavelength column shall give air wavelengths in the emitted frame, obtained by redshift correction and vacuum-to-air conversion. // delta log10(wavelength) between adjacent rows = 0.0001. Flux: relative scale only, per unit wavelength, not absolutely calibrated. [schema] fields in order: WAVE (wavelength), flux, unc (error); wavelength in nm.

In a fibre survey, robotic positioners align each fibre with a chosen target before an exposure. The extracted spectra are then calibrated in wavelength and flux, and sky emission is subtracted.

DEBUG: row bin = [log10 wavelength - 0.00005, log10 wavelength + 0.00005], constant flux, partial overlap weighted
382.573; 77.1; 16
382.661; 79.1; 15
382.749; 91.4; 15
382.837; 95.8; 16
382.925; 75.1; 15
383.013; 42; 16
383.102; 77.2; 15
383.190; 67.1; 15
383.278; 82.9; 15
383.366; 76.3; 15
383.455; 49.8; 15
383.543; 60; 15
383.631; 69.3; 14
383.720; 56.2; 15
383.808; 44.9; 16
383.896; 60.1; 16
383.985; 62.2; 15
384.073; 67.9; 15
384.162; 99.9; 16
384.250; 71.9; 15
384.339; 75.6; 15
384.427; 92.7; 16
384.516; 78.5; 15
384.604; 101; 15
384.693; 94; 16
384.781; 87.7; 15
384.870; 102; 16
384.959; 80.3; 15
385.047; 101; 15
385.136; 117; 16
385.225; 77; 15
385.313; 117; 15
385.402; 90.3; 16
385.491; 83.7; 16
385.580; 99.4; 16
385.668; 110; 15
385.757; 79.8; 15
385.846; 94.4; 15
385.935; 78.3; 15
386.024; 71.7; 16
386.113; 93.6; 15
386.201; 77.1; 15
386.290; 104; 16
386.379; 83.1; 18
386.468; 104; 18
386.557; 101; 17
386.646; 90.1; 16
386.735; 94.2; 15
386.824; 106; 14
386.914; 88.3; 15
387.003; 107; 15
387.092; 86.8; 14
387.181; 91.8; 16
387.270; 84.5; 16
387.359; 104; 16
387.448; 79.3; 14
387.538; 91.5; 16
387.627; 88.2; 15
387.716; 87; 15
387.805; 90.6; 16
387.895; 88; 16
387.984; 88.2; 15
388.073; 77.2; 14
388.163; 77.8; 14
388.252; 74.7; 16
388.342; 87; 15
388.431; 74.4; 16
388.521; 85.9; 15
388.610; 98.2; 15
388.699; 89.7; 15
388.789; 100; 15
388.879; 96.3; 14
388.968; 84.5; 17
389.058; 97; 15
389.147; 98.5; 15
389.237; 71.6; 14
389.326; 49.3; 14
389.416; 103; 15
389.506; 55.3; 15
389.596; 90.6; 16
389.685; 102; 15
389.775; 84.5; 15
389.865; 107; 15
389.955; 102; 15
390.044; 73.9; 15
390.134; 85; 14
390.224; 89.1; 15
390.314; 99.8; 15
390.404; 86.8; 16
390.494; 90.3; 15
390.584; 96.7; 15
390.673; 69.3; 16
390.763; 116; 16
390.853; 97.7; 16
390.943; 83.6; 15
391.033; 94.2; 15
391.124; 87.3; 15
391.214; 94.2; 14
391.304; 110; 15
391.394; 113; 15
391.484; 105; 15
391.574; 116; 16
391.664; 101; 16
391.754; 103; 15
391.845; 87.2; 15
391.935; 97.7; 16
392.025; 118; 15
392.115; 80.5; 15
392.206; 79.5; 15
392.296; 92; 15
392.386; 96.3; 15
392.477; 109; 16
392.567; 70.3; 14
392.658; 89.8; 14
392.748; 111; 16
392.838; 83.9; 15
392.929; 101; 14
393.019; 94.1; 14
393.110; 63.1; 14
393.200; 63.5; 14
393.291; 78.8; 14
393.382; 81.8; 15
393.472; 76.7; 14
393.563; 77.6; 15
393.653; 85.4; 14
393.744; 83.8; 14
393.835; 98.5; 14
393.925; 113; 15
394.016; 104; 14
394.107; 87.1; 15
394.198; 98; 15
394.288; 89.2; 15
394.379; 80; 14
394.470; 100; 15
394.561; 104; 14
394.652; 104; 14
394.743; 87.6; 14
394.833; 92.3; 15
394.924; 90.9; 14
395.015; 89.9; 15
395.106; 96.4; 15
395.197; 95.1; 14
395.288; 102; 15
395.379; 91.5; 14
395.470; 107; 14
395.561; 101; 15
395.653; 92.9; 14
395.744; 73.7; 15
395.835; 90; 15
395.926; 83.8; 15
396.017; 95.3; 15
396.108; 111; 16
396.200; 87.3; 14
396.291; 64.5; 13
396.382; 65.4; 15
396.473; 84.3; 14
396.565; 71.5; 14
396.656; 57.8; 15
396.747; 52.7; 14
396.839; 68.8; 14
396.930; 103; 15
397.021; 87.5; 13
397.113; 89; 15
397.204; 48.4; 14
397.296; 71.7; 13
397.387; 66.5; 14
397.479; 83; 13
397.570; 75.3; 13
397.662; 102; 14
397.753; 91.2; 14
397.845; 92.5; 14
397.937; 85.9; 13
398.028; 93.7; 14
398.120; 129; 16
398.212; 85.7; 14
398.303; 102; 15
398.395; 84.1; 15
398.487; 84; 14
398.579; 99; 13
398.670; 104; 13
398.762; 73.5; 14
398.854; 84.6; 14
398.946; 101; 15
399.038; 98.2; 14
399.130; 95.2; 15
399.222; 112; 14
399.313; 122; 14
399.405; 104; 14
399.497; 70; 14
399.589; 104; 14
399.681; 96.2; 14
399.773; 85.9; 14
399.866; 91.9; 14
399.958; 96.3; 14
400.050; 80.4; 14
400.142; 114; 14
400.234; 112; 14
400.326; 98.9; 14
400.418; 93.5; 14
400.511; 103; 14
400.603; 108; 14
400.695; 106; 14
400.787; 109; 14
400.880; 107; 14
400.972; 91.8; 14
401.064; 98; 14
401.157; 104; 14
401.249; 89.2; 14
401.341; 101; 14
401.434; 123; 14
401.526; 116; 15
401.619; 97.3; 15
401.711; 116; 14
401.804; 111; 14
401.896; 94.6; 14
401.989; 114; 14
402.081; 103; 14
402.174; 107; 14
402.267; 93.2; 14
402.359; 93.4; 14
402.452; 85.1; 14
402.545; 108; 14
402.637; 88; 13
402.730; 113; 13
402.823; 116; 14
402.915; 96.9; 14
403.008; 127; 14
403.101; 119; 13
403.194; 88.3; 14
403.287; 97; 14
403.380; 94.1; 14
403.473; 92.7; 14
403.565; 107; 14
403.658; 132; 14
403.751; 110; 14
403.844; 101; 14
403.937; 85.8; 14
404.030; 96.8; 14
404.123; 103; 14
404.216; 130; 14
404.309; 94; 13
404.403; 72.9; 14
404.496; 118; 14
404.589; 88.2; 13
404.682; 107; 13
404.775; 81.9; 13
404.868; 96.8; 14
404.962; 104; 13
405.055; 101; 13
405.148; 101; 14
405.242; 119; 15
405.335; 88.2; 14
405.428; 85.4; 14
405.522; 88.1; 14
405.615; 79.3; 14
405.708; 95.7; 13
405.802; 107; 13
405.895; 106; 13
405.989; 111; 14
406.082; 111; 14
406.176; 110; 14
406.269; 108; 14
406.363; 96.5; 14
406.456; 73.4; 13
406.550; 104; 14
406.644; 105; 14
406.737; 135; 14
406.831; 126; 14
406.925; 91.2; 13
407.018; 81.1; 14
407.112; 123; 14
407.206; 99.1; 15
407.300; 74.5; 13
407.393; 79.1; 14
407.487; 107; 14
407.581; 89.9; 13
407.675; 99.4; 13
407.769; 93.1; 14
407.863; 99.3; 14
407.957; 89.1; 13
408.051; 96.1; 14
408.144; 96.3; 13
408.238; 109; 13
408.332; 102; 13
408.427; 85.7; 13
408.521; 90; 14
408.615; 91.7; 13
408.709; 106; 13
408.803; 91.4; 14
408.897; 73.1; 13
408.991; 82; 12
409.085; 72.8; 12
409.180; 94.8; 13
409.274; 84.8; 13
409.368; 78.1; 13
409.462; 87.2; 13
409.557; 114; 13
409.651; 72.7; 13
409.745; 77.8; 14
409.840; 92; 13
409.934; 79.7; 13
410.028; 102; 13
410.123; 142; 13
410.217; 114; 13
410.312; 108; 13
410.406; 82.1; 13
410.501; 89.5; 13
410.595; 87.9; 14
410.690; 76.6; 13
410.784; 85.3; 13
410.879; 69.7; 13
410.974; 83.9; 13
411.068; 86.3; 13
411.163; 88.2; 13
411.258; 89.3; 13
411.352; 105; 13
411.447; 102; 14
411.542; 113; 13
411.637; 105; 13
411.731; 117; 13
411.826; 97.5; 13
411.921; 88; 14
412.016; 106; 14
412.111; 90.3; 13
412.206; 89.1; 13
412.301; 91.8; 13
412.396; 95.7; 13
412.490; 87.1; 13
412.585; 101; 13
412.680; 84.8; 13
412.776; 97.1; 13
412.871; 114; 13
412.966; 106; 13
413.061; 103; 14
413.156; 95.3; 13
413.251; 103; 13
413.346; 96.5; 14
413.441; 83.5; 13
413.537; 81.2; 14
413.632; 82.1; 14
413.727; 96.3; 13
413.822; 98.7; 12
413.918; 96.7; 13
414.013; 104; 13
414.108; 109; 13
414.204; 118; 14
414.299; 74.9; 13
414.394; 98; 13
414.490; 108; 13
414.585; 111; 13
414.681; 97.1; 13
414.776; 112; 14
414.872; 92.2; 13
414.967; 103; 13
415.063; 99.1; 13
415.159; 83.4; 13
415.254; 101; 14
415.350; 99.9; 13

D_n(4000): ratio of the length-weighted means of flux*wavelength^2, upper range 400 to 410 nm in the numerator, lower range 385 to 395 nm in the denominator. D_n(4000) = 1.2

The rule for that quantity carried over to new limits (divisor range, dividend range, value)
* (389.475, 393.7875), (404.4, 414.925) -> 1.16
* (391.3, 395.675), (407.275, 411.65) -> 1.07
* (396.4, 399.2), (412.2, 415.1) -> 1.24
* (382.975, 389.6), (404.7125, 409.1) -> 1.27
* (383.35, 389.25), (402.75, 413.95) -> 1.25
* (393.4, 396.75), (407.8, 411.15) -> 1.10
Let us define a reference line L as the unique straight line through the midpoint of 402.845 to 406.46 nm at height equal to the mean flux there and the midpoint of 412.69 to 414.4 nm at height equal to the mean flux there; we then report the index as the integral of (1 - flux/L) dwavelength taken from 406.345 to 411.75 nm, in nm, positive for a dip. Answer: 0.26 nm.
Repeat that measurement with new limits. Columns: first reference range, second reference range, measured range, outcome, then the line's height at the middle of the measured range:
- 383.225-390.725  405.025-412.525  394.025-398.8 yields 0.13 nm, 90.4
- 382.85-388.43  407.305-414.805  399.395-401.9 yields -0.28 nm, 90.6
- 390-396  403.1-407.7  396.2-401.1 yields 0.28 nm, 96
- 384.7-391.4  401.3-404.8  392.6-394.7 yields 0.12 nm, 95.4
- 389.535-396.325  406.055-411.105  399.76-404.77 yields -0.46 nm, 93.7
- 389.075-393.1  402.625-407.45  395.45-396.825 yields 0.20 nm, 95.8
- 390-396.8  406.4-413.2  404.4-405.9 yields -0.05 nm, 93.7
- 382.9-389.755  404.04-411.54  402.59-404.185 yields -0.18 nm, 93.6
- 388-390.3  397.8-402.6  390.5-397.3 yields 0.14 nm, 92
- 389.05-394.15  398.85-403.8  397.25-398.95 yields 0.16 nm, 98.6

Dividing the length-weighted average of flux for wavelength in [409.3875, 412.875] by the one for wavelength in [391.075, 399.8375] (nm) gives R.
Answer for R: 1.04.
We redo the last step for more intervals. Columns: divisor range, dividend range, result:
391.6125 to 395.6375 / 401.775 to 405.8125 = 1.09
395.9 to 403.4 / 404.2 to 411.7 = 1.01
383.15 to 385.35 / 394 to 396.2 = 1.18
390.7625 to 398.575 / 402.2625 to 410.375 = 1.09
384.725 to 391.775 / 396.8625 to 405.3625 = 1.08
